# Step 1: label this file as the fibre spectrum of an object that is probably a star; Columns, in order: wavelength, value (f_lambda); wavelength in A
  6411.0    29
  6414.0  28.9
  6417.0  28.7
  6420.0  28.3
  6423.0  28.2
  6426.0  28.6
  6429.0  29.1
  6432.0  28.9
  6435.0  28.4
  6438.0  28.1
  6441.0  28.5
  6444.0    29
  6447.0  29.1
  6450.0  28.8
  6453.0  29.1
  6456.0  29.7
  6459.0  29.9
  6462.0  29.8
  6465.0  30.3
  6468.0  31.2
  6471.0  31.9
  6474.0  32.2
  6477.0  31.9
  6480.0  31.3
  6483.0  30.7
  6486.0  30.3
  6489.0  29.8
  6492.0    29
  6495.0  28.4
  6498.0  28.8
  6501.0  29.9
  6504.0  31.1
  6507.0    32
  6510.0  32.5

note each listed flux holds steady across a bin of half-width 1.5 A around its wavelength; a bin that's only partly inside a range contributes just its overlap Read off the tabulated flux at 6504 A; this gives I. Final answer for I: 31.1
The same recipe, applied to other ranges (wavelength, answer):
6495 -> 28.4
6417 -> 28.7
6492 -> 29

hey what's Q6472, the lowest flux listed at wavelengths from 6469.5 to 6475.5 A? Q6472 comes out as 31.9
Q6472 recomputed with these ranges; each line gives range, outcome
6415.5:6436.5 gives 28.2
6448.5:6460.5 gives 28.8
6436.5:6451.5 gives 28.1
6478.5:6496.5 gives 28.4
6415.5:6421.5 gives 28.3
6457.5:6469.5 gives 29.8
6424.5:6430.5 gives 28.6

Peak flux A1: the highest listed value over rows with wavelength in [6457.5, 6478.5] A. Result 32.2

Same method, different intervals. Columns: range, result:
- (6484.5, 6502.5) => 30.3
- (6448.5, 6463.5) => 29.9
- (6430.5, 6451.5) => 29.1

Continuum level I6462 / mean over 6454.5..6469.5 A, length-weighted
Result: 30.2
